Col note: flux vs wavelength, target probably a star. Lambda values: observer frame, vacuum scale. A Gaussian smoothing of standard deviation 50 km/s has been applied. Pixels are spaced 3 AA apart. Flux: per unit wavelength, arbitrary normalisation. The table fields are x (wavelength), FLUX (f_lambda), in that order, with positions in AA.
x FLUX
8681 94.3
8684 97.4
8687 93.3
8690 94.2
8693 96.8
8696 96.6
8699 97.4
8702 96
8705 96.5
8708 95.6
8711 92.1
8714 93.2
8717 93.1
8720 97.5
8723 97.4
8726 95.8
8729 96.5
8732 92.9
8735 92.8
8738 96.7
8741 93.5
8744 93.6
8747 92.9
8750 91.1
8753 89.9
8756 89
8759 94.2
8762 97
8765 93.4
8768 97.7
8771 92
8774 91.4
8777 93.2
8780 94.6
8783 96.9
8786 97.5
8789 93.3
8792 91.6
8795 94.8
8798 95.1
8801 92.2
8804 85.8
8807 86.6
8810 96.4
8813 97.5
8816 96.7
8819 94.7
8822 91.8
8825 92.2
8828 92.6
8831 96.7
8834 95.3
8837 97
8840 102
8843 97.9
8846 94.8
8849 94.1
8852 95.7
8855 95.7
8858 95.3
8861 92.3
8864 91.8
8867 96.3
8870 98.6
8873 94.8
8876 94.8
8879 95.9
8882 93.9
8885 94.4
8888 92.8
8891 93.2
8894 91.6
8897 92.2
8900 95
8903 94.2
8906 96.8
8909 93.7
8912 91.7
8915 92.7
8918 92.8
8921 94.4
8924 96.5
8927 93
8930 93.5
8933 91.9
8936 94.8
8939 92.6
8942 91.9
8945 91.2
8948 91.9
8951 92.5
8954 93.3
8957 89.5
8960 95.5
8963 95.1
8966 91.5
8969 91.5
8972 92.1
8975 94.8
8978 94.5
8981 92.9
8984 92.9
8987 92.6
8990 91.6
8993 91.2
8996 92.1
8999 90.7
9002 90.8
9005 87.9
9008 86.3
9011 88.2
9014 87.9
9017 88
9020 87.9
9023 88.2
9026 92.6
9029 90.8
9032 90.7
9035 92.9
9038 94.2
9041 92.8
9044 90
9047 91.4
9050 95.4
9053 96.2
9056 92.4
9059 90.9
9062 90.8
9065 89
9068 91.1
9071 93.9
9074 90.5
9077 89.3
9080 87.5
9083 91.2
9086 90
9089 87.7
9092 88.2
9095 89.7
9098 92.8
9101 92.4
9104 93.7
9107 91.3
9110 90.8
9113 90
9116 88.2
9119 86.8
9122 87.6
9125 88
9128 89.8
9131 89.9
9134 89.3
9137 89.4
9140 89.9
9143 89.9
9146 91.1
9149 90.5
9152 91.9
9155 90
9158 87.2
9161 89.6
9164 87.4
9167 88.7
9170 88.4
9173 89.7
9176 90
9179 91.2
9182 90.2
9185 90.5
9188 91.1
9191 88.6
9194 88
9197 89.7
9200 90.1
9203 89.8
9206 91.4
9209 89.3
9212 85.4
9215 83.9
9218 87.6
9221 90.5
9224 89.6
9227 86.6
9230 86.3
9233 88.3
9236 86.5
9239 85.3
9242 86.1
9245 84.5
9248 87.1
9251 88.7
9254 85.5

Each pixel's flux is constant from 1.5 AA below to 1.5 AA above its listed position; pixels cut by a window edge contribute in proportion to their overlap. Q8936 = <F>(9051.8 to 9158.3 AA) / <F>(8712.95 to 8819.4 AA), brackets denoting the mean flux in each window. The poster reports 1.0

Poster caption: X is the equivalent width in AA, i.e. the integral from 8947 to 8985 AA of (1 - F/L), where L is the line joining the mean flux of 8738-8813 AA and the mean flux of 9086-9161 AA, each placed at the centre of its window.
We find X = -0.7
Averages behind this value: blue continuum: 93.2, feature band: 92.9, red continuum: 89.8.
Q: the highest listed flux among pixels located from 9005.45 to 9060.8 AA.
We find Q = 96.2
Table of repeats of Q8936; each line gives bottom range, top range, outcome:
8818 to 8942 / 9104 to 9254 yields 0.94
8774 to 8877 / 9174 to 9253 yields 0.93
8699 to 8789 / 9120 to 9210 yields 0.95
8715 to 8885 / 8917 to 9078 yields 0.97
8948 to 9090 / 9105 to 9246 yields 0.97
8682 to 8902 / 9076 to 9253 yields 0.94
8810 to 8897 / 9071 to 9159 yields 0.95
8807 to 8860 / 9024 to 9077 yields 0.96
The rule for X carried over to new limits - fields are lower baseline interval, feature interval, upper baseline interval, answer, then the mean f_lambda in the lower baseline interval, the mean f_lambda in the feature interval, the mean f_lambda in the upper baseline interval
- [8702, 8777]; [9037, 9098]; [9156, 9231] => -0.56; 94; 91.1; 88.9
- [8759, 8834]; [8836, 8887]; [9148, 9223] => -1.36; 93.9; 95.6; 89.2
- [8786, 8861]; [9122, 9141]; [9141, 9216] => 0.17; 94.4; 89.2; 89.4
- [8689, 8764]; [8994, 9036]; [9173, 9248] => 0.56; 94.5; 89.6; 88.4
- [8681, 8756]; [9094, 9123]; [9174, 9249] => -0.25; 94.6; 90.4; 88.3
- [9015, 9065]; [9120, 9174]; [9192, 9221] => 0.13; 91.5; 89.3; 88.5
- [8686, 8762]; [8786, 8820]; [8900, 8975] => 0.23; 94.4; 93.3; 93.2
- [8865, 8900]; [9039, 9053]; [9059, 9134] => -0.28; 94.4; 92.9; 90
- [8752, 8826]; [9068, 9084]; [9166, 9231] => -0.04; 93.5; 90.5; 89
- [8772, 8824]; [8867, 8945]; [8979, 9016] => -1.74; 93.5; 93.9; 90.4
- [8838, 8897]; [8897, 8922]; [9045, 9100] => 0.10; 95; 93.8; 91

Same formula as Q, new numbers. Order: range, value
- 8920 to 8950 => 96.5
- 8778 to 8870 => 102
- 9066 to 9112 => 93.9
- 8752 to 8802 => 97.7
